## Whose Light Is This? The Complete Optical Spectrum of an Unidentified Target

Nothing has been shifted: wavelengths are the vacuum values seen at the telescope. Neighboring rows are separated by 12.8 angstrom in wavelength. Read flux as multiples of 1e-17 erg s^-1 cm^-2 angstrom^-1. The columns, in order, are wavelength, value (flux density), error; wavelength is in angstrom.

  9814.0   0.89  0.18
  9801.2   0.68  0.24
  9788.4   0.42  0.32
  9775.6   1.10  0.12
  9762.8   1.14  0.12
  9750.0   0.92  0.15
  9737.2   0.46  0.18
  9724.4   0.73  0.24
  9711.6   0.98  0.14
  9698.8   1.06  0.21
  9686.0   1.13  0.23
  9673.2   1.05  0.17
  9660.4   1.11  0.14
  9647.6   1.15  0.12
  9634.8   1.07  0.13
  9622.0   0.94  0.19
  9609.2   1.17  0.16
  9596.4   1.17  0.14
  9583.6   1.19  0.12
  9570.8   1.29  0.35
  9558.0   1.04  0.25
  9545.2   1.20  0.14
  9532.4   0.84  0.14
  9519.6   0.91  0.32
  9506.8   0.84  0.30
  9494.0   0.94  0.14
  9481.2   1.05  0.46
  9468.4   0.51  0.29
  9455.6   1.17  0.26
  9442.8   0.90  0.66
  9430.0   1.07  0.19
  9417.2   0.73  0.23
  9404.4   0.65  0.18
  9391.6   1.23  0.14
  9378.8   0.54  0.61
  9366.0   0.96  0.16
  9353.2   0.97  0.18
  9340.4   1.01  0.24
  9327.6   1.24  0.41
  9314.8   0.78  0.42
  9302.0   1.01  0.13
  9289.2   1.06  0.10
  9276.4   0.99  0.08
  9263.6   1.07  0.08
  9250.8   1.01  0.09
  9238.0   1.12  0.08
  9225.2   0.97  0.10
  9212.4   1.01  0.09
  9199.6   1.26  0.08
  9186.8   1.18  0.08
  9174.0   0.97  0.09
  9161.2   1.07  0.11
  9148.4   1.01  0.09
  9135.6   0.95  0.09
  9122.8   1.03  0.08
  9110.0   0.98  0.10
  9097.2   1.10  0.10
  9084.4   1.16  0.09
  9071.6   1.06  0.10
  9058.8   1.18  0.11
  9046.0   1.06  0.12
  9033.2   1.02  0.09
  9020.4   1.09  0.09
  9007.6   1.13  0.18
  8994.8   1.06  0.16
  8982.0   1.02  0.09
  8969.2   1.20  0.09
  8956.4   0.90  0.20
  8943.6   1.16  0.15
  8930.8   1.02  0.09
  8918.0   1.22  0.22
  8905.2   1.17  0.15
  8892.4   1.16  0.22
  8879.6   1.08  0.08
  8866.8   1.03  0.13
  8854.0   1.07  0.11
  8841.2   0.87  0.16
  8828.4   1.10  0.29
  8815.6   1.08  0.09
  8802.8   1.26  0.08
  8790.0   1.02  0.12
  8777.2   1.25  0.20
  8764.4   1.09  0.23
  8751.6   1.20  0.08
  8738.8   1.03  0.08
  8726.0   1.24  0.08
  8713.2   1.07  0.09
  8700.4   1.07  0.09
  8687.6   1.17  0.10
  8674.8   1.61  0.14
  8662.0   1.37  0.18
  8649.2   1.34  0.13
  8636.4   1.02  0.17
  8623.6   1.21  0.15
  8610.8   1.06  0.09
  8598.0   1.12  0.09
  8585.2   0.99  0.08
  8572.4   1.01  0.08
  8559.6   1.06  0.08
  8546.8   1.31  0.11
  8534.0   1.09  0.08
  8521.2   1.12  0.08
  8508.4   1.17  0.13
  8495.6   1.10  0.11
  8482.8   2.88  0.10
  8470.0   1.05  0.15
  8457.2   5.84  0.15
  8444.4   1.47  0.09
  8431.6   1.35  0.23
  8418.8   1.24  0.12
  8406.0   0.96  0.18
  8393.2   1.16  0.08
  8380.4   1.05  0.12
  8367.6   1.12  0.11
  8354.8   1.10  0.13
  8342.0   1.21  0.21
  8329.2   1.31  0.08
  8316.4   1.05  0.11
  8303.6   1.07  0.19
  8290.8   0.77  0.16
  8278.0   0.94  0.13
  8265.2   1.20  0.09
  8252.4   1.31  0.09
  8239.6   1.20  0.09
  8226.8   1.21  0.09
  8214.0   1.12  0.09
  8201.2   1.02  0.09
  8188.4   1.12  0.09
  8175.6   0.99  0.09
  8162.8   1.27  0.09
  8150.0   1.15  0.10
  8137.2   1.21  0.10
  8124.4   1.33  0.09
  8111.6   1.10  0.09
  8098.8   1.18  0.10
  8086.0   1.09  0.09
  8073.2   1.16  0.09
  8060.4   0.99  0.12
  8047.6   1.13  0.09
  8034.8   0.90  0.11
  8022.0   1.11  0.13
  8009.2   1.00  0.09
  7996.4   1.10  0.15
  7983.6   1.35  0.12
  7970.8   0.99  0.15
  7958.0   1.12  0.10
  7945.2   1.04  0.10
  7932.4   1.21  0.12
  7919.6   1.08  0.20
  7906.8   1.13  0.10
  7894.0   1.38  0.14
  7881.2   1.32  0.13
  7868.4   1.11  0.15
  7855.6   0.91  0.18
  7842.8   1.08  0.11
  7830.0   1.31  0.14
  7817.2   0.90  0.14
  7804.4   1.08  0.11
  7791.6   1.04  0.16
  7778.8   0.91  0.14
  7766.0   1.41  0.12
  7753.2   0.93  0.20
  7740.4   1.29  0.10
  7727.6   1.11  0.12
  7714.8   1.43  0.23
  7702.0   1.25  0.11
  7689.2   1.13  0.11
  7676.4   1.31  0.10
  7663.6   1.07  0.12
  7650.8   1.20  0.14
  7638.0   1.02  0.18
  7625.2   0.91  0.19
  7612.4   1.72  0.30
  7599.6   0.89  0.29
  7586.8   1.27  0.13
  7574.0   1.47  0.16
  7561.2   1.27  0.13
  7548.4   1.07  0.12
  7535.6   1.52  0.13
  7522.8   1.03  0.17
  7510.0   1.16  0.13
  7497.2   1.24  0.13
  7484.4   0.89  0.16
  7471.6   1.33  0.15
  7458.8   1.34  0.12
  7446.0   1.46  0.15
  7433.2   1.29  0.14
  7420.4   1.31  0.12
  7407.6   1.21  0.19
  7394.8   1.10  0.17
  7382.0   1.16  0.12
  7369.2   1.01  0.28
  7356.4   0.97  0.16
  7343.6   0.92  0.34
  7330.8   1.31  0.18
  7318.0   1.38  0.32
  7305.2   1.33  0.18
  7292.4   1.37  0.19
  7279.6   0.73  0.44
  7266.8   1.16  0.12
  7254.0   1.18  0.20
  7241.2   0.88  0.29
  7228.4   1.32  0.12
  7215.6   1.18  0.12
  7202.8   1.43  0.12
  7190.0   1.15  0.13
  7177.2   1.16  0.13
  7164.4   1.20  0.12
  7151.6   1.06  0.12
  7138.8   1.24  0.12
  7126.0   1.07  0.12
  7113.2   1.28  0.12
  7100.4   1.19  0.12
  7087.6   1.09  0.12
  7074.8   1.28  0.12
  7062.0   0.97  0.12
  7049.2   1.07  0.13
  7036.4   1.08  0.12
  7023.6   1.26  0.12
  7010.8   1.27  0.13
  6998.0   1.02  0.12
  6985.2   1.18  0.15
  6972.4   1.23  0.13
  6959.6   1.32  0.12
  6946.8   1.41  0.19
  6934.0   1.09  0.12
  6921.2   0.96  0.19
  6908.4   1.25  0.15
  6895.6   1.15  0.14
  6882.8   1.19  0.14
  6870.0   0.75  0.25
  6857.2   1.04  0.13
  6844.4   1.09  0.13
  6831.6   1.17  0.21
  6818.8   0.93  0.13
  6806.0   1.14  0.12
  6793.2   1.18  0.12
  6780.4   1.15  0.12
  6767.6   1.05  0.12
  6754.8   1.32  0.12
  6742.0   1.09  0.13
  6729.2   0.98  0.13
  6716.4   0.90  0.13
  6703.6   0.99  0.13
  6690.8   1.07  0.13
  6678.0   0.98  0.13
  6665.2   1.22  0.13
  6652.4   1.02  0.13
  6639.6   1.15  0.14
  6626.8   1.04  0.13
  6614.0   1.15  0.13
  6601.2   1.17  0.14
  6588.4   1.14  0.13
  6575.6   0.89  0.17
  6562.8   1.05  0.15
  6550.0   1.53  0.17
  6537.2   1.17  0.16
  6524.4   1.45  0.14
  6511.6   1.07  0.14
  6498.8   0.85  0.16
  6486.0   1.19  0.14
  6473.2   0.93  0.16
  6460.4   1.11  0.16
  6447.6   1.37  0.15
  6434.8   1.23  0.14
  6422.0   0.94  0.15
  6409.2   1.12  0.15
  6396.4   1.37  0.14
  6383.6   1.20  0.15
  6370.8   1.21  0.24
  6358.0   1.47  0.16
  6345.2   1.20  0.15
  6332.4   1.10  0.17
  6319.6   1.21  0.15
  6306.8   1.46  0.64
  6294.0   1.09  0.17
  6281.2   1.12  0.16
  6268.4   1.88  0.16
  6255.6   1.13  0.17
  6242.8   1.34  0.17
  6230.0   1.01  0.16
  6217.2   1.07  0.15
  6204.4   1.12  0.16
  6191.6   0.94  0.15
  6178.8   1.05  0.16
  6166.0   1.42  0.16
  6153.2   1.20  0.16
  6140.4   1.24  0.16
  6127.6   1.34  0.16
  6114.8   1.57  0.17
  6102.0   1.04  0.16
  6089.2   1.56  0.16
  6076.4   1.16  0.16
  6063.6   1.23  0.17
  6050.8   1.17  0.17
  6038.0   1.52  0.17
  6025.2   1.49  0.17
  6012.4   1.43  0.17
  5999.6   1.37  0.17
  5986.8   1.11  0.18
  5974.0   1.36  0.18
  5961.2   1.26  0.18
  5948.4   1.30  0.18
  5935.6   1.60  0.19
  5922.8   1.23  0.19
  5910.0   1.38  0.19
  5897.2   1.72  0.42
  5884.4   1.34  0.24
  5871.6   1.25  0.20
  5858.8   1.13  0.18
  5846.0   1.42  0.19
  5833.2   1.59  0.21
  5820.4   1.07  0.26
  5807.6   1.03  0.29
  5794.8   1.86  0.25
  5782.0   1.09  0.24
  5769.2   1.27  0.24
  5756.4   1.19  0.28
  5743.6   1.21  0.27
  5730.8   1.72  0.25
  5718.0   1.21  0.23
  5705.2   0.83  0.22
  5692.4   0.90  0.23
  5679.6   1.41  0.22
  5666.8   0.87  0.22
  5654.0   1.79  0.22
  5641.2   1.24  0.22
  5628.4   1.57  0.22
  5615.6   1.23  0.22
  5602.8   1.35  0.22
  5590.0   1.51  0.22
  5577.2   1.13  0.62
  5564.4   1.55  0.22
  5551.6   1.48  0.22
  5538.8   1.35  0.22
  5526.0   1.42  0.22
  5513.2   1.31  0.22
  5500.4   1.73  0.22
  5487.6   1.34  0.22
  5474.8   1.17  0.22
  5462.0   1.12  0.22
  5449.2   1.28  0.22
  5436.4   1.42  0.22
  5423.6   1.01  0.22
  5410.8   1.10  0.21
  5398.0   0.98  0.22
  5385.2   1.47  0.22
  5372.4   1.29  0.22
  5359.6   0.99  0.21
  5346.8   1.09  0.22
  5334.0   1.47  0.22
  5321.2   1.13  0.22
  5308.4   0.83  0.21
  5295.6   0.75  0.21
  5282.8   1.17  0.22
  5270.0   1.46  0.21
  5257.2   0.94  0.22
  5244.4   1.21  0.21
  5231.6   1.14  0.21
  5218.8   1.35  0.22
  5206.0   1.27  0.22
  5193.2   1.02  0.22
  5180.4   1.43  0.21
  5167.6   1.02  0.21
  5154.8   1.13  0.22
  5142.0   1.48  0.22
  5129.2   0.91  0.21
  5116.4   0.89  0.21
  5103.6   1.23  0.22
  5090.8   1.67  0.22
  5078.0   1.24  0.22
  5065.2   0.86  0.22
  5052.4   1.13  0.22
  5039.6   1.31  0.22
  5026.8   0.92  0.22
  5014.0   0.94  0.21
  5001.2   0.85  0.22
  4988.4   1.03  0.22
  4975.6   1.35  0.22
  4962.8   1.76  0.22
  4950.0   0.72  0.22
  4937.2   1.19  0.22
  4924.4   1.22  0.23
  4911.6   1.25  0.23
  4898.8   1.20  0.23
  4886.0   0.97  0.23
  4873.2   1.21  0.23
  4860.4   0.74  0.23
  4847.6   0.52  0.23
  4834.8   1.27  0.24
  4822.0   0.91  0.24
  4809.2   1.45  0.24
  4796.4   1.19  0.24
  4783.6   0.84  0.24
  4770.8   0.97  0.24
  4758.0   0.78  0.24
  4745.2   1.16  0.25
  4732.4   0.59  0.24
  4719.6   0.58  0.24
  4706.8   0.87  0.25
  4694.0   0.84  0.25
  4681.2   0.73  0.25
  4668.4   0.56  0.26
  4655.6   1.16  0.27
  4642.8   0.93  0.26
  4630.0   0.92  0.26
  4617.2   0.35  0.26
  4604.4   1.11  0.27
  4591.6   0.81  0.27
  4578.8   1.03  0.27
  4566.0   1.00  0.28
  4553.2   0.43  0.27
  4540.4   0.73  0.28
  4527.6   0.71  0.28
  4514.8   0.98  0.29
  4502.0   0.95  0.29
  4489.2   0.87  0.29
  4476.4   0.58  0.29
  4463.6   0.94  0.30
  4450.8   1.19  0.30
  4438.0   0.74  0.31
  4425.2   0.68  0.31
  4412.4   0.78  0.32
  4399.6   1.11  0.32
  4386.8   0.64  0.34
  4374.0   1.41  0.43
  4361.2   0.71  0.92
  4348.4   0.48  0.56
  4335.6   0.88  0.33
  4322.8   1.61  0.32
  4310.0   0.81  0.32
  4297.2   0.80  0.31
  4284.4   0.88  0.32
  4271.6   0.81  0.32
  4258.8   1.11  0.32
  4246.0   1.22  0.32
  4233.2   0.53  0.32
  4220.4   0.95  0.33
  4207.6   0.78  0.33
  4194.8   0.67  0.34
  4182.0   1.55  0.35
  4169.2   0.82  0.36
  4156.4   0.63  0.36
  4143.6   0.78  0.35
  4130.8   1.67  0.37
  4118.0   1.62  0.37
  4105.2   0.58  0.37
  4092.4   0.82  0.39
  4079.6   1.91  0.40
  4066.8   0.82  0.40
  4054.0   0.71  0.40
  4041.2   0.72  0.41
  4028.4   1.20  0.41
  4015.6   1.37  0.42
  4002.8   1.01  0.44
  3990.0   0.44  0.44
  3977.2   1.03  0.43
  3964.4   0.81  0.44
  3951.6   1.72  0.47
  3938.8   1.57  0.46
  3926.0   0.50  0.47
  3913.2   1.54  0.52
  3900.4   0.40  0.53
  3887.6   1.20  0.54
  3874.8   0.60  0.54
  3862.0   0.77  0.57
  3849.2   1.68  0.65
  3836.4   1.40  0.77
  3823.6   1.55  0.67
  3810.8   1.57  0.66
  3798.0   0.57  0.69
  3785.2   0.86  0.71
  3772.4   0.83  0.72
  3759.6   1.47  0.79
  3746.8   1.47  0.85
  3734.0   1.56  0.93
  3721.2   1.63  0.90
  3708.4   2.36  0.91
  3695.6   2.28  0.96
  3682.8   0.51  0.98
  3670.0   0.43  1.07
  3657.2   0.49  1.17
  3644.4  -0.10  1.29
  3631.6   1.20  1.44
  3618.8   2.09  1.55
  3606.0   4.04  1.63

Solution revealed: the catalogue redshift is 0.288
